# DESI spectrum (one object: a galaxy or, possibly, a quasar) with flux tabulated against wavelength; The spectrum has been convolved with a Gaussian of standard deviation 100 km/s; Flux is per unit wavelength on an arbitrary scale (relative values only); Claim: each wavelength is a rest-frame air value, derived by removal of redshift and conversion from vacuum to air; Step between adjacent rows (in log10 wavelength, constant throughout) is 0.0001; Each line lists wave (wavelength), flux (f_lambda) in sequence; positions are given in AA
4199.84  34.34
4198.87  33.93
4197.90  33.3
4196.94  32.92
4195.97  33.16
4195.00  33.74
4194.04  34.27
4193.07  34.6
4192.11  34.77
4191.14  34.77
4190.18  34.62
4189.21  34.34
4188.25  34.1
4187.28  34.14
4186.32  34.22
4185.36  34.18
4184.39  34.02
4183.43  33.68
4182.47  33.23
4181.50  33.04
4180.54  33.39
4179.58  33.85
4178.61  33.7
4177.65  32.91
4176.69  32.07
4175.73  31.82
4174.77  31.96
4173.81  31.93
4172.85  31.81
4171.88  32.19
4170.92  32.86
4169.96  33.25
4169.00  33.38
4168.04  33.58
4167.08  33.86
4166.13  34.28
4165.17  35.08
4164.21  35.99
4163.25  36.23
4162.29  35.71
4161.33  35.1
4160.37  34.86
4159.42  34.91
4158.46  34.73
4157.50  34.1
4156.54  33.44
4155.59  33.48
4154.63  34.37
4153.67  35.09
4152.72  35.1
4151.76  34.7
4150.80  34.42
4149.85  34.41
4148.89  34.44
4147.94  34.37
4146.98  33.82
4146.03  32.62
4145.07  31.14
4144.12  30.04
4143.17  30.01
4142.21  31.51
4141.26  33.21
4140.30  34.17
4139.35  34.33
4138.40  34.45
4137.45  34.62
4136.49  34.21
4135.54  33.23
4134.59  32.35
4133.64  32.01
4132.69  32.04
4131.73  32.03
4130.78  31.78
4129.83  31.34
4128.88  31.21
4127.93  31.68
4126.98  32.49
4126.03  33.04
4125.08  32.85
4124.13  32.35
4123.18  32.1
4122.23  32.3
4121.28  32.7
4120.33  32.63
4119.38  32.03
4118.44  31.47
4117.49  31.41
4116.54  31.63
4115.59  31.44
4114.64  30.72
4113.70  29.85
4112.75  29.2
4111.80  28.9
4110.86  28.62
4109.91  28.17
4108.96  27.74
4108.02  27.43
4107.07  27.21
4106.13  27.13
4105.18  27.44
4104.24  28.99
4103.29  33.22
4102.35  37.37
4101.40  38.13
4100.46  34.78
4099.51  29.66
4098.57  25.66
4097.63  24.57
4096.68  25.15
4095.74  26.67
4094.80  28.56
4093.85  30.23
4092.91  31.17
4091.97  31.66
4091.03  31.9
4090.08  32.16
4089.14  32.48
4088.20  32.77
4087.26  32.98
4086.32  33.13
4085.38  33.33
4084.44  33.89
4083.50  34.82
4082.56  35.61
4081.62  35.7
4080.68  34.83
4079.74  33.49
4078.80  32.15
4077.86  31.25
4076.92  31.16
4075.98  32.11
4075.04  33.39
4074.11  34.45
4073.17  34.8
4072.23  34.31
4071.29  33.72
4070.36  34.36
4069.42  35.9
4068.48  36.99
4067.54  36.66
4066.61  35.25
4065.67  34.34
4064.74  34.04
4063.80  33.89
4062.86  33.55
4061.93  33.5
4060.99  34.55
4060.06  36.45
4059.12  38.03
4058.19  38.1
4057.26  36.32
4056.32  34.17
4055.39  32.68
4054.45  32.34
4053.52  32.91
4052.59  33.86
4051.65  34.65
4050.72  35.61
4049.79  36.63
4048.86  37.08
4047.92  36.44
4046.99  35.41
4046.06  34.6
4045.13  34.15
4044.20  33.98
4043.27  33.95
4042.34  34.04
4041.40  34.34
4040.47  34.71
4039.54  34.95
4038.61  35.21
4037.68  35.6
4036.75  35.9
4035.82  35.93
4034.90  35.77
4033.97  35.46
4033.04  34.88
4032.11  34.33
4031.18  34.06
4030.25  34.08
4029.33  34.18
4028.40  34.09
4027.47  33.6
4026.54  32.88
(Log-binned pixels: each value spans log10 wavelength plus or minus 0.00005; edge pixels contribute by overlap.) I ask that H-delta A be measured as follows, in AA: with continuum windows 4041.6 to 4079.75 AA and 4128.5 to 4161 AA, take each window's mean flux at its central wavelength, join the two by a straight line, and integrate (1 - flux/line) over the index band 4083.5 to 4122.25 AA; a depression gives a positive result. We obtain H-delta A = 3.7 AA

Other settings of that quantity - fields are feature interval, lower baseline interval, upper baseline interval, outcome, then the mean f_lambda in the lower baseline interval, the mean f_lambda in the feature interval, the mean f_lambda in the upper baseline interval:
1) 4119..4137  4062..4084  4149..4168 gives 1.13 AA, 34.2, 32.3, 34.7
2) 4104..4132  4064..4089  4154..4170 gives 3.00 AA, 34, 30.6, 34.5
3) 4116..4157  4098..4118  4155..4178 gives -1.19 AA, 30.2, 32.9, 33.7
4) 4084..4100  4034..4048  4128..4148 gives 1.60 AA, 35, 30.3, 32.5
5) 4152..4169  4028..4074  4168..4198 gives -0.50 AA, 34.9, 34.7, 33.4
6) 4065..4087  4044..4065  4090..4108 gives -1.10 AA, 34.9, 34.2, 30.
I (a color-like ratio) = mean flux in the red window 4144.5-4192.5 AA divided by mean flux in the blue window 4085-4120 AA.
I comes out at 1.11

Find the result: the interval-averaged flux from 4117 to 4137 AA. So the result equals 32.2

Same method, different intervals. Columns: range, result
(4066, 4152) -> 32.1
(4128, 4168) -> 33.6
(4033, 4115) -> 33.1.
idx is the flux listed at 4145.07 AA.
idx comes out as 31.14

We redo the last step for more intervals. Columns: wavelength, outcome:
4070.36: 34.36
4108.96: 27.74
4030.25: 34.08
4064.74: 34.04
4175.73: 31.82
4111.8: 28.9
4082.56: 35.61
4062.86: 33.55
